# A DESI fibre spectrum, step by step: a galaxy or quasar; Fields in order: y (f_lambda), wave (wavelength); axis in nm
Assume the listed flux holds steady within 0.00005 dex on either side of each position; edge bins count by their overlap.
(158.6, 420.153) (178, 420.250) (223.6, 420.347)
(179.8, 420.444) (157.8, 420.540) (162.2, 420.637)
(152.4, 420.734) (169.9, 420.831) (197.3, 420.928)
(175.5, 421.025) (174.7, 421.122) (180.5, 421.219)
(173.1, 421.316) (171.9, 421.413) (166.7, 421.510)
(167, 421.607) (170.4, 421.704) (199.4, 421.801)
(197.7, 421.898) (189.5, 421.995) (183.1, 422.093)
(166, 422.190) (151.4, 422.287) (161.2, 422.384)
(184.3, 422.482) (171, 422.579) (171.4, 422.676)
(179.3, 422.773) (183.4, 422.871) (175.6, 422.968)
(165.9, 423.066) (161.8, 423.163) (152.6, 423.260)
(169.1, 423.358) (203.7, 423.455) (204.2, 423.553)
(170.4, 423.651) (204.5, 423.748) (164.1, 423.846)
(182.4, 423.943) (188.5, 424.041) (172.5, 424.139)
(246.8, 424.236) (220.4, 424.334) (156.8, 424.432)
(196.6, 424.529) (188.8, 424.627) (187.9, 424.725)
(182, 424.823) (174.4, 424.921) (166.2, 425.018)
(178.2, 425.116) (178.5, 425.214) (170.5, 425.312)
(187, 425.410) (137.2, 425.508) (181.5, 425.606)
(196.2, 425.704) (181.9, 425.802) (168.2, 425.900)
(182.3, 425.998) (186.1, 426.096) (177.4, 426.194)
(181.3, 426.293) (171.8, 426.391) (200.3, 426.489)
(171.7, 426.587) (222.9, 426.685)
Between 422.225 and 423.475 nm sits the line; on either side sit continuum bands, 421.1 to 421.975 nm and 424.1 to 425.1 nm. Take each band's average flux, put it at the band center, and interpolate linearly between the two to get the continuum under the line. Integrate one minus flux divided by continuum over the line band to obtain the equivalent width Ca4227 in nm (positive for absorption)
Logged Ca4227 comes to 0.084 nm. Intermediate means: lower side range 179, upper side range 189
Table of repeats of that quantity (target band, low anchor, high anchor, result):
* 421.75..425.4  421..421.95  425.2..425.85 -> -0.09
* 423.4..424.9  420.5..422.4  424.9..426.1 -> -0.14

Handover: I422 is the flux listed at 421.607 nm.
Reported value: 167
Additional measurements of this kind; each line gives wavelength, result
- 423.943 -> 182.4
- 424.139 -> 172.5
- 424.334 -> 220.4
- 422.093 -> 183.1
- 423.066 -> 165.9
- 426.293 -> 181.3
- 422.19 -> 166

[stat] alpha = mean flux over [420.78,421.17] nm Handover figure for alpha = 179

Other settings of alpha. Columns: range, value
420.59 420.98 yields 170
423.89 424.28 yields 197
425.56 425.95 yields 182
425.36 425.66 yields 169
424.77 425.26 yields 176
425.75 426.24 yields 179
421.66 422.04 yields 190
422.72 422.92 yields 181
